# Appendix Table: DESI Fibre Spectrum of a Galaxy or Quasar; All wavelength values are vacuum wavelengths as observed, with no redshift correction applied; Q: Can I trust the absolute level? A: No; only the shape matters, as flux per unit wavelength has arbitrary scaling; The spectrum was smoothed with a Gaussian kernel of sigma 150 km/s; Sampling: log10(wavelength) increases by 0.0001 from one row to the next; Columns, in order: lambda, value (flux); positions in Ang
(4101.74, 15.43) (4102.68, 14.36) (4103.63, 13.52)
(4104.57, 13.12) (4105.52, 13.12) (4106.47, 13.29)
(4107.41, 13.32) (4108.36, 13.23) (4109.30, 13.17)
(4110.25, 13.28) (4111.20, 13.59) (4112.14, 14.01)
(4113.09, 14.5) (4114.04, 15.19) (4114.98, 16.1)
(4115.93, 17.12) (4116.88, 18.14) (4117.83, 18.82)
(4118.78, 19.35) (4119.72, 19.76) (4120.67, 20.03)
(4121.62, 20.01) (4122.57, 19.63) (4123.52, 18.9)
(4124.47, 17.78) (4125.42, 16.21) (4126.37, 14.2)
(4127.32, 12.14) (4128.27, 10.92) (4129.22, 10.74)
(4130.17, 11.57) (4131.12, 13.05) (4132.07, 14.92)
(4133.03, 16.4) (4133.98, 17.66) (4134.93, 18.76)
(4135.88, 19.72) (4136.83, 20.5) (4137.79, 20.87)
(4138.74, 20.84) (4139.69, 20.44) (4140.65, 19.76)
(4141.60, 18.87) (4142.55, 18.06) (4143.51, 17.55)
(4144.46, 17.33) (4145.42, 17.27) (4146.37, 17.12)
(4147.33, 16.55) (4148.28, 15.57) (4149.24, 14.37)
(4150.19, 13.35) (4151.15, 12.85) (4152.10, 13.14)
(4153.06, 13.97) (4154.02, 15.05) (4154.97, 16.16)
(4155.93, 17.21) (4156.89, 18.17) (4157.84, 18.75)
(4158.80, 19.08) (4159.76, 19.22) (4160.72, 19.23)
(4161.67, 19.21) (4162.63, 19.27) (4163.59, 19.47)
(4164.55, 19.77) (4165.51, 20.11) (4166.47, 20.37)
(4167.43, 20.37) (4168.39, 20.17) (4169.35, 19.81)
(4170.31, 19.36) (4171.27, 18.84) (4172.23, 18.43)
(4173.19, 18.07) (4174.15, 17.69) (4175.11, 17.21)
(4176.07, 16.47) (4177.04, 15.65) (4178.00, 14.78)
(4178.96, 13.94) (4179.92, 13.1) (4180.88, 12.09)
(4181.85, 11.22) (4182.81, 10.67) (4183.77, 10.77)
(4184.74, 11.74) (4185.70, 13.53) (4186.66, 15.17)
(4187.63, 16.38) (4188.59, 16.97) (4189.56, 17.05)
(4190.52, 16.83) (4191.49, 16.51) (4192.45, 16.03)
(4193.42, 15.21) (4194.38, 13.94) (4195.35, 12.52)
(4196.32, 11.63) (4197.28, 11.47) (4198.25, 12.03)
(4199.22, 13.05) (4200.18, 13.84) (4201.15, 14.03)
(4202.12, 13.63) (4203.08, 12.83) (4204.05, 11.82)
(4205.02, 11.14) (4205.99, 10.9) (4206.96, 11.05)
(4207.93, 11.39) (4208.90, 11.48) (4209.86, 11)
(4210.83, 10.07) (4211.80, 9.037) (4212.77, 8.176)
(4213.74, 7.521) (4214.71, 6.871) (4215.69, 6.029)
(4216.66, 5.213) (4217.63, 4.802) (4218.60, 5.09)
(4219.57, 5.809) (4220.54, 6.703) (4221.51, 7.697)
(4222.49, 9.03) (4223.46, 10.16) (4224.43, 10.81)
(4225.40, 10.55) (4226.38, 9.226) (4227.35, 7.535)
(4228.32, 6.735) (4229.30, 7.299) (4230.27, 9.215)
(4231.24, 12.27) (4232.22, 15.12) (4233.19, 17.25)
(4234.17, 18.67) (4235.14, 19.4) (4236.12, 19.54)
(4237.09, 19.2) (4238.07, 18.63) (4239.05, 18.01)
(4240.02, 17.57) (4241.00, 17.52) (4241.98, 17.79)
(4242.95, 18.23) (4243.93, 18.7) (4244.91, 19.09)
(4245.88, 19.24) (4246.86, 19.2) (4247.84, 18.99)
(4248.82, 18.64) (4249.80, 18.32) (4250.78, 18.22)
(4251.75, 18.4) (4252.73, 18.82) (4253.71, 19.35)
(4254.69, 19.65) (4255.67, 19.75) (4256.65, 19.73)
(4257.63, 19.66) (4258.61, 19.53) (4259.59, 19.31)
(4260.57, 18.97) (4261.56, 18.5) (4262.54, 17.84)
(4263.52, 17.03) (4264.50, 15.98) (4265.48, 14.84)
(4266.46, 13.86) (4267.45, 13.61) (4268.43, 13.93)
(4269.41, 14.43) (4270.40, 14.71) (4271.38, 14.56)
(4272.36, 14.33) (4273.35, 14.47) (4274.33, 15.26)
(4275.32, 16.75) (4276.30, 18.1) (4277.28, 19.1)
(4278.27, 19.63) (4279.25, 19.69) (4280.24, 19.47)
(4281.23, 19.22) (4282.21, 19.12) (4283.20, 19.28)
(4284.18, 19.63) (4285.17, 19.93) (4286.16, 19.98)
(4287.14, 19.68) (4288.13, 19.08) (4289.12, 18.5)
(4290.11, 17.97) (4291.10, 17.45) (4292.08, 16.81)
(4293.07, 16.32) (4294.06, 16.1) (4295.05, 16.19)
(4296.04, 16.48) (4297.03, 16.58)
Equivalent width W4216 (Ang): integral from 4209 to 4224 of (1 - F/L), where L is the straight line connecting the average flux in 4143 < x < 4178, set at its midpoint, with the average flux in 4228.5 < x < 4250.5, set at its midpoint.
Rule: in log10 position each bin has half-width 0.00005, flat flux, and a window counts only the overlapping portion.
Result 8.32 Ang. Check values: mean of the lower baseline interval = 17.5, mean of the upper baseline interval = 17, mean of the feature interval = 7.66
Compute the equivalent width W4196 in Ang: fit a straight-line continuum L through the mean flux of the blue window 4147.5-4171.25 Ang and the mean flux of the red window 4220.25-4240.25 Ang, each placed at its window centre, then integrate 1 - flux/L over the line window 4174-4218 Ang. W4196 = 8.2 Ang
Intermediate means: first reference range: 17.7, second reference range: 12.9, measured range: 12.5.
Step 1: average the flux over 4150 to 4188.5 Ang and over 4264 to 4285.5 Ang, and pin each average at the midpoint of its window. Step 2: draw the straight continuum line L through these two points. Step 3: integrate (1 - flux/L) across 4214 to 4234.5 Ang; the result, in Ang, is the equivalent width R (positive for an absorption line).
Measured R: 9.4 Ang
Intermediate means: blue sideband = 16.5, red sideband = 16.8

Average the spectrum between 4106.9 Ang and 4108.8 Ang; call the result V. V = 13.3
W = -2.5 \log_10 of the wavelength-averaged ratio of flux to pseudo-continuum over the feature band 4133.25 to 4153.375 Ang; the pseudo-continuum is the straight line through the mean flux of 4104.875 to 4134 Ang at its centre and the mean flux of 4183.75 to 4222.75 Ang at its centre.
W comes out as -0.21 mag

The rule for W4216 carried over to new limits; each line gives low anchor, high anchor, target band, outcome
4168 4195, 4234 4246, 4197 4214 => 5.4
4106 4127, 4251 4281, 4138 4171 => -2.6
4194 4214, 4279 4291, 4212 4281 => 3.9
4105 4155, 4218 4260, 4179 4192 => 1.4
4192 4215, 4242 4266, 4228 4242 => 0.4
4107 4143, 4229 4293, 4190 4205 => 3.1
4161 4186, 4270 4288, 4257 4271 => 0.9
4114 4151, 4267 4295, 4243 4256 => -1.2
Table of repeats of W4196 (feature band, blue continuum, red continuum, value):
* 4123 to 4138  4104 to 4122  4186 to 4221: -1.0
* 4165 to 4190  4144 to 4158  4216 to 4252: -1.7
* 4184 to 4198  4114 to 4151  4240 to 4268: 2.4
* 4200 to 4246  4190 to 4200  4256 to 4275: 8.9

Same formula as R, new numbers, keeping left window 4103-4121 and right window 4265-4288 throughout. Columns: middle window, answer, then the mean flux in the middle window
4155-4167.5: -2.5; 19.1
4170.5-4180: -0.4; 16.7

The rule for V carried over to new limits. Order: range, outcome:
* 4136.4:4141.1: 20.5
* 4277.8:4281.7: 19.5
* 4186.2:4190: 16.4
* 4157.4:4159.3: 18.9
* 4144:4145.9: 17.3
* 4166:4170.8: 20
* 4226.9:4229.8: 7.2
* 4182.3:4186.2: 11.7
